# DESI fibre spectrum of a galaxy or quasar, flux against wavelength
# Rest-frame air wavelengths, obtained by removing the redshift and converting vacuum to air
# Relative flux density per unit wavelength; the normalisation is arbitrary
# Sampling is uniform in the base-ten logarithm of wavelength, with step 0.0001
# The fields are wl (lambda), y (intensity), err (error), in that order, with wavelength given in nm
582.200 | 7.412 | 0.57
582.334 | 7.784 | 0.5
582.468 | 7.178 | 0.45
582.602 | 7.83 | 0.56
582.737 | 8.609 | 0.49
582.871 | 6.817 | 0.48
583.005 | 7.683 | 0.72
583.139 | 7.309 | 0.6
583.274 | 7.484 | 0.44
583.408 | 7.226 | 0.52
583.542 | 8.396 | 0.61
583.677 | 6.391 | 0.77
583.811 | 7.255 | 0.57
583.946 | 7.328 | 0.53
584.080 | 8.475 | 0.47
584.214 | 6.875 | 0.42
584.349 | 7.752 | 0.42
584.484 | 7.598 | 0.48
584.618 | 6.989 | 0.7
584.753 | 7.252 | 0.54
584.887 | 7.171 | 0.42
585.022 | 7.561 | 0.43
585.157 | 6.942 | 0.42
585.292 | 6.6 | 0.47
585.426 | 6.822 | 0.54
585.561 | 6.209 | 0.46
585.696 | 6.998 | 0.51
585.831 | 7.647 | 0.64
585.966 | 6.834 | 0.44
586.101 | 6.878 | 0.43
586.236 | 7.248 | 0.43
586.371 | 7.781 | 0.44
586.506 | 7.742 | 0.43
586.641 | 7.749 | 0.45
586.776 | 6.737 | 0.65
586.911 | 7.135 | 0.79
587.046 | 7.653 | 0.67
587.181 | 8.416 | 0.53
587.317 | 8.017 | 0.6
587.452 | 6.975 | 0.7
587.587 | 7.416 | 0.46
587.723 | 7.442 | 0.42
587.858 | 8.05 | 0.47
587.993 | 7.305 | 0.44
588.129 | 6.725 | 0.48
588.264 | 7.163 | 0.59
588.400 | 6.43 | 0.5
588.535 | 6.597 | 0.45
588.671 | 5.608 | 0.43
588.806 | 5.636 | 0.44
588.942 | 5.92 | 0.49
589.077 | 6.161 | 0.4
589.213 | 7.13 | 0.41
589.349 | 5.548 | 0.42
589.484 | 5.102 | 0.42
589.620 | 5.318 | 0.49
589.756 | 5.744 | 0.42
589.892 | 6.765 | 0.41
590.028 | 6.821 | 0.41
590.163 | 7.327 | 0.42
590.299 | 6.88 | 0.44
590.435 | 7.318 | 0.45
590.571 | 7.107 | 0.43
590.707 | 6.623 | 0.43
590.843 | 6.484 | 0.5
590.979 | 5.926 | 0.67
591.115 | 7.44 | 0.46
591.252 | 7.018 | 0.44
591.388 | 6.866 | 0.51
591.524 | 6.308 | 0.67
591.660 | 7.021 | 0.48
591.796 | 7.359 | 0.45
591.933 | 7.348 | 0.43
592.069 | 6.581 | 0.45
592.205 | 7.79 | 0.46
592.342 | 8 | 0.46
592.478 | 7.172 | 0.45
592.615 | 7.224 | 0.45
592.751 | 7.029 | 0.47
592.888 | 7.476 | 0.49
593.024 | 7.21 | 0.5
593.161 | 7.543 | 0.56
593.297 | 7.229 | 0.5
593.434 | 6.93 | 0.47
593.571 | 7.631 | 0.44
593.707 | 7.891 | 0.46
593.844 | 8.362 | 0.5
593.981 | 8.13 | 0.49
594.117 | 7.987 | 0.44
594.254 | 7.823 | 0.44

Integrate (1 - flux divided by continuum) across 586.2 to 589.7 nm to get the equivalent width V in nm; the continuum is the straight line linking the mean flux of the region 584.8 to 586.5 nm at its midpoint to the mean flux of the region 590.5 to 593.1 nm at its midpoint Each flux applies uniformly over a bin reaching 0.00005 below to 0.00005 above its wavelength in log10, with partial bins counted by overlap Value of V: 0.10 nm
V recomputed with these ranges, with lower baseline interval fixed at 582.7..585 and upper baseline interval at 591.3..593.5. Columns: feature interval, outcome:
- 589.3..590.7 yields 0.163 nm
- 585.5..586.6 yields 0.028 nm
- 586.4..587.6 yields -0.033 nm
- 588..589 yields 0.129 nm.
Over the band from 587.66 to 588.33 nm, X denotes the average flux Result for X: 7.34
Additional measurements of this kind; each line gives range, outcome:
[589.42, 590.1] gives 5.97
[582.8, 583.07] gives 7.28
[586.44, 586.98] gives 7.35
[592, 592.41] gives 7.46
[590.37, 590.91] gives 6.88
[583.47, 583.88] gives 7.34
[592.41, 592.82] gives 7.14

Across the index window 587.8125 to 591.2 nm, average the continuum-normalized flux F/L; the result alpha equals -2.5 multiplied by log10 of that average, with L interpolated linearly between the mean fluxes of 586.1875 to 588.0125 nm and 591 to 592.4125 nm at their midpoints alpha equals 0.13 mag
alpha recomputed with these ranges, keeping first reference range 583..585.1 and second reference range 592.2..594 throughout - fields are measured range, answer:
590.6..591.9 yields 0.105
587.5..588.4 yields 0.028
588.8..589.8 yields 0.269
